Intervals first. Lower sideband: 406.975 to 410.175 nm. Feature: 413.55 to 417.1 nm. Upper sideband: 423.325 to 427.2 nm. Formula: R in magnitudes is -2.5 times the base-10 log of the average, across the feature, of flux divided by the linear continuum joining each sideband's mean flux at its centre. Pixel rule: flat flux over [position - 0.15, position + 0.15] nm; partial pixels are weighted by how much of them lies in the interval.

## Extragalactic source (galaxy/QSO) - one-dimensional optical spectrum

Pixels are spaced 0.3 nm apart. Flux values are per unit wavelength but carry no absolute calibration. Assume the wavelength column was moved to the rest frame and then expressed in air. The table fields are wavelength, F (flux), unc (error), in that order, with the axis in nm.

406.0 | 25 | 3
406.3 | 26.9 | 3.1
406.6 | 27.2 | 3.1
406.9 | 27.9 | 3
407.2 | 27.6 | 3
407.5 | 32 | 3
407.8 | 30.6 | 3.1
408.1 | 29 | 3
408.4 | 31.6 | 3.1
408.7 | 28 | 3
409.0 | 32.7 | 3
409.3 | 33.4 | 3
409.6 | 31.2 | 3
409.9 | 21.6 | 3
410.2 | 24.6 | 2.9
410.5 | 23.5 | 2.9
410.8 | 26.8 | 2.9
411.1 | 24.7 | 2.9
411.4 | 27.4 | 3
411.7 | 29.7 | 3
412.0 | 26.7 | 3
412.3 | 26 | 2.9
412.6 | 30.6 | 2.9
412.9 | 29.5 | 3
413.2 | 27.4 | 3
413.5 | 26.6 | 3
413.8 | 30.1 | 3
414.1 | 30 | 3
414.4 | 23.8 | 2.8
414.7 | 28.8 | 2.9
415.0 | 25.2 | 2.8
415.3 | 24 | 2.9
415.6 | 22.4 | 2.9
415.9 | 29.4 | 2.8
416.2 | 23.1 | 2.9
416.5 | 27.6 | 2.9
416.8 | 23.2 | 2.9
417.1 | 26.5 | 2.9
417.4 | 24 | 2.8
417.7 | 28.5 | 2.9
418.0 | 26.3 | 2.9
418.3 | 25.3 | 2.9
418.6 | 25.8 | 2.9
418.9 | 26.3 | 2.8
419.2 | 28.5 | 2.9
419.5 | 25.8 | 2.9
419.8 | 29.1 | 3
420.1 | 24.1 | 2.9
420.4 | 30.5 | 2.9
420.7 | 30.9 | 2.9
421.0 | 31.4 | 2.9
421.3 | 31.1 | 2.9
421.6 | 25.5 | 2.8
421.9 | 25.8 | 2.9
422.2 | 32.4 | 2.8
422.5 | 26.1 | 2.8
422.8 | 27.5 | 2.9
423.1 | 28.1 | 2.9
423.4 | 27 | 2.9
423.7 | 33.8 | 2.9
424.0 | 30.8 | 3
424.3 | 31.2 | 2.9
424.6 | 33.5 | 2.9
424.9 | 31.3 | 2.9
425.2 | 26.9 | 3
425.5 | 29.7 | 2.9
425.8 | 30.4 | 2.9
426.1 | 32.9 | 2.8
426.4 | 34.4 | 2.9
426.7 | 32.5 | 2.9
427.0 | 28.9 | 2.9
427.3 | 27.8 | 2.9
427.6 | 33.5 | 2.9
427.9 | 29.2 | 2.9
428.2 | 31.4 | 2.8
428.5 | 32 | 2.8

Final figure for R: 0.153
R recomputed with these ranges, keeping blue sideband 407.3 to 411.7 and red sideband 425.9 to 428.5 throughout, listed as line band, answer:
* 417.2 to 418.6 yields 0.15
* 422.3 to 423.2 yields 0.12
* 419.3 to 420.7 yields 0.09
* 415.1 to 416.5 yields 0.18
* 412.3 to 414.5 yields 0.03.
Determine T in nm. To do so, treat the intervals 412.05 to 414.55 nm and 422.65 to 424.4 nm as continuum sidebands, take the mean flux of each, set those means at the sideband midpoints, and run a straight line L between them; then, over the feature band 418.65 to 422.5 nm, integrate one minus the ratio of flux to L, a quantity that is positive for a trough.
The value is 0.12 nm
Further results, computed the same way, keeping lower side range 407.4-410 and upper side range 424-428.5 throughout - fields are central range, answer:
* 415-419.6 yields 0.722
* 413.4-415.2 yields 0.181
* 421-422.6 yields 0.116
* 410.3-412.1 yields 0.229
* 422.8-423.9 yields 0.052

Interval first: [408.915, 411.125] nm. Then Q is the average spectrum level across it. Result 27.3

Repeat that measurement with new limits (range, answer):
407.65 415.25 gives 27.9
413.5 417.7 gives 26.1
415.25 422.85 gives 27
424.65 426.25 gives 30.4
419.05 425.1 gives 29.2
